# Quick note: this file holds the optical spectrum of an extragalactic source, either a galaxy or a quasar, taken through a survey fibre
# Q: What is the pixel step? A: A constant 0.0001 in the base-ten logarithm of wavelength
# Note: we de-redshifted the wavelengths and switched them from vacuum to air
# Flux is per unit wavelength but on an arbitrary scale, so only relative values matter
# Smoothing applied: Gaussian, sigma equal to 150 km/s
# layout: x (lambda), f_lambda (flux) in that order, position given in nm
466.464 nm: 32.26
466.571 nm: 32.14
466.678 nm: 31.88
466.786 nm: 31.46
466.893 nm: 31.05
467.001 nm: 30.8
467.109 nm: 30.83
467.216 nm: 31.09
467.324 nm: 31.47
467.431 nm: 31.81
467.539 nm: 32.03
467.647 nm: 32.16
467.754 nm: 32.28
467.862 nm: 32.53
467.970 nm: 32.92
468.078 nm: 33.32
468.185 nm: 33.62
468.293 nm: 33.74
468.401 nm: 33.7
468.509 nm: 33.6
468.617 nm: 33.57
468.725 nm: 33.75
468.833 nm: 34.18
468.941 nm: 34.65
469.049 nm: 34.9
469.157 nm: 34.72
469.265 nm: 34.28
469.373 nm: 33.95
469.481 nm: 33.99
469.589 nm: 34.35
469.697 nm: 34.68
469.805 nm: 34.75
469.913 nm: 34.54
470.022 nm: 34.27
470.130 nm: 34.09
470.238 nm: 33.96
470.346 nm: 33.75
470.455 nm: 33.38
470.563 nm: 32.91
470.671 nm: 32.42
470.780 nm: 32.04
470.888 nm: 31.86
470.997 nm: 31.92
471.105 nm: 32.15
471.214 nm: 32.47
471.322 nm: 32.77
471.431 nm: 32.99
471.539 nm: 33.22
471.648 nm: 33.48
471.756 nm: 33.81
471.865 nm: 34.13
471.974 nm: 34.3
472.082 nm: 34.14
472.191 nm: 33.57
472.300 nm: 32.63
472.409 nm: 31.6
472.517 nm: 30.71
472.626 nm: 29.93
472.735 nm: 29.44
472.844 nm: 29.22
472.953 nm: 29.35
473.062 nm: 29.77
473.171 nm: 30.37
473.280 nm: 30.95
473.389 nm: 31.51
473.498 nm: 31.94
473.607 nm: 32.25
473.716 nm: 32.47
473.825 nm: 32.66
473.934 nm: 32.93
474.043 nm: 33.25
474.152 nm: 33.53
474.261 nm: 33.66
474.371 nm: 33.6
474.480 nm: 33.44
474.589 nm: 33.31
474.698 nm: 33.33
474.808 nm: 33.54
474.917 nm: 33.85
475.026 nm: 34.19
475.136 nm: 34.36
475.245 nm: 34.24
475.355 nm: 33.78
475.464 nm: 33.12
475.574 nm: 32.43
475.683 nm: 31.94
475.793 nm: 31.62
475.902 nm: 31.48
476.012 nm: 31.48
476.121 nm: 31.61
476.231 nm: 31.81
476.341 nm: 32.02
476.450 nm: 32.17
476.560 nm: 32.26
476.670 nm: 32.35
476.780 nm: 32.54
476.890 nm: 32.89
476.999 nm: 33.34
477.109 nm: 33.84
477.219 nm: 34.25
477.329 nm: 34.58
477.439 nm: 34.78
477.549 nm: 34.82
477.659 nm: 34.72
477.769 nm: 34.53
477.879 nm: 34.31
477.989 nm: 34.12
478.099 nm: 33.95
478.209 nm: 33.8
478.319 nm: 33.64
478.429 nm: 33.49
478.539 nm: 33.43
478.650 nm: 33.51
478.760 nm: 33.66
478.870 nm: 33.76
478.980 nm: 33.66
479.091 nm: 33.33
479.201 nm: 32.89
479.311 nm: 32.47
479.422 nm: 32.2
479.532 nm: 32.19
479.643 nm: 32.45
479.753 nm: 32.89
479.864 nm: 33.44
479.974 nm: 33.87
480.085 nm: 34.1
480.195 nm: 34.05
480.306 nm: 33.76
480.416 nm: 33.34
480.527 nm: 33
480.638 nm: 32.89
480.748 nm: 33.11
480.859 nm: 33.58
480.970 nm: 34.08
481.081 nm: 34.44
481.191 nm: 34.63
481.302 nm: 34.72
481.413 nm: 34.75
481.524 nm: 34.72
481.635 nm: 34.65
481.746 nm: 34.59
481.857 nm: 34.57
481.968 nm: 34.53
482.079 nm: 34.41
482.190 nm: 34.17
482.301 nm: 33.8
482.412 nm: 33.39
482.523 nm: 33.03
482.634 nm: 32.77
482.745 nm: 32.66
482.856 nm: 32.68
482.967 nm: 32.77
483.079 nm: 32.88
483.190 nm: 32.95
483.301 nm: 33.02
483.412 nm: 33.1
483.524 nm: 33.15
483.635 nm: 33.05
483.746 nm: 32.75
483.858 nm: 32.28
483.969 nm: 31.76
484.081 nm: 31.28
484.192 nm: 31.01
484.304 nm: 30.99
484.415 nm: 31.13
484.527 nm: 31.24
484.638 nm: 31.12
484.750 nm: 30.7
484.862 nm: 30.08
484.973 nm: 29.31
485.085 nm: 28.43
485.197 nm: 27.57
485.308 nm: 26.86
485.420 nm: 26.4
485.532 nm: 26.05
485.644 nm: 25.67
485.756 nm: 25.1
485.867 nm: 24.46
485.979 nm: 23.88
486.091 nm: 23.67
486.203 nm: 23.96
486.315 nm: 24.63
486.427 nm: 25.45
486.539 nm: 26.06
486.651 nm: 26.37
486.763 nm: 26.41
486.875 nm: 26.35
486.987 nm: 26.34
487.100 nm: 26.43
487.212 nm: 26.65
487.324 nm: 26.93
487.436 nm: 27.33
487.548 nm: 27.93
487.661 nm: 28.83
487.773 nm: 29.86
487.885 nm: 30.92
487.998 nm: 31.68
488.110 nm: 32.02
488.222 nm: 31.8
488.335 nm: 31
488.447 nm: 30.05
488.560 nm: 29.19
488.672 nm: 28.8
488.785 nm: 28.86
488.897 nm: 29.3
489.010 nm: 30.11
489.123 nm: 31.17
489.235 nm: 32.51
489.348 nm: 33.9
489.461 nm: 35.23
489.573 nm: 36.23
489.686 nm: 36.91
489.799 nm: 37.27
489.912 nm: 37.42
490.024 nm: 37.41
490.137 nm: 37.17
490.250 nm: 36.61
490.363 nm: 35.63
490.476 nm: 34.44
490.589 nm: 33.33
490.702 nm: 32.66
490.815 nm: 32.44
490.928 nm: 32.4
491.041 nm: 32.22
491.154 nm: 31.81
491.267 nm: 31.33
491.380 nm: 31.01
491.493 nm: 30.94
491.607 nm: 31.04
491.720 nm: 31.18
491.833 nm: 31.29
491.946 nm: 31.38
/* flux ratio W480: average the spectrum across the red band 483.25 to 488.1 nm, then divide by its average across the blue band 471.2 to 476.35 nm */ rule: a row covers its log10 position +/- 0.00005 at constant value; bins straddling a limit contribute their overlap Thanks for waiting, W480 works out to 0.88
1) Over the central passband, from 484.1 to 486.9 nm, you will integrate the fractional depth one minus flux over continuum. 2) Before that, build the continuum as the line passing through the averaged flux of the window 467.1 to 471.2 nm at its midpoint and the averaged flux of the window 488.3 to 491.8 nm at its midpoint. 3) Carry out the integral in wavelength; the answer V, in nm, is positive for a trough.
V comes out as 0.48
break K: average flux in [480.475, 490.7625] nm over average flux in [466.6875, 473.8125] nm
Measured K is 0.95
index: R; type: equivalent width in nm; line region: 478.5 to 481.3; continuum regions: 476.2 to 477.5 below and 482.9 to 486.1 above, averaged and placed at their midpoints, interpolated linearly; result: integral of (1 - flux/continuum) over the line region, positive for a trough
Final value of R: -0.14 nm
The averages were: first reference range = 33.1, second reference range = 29.8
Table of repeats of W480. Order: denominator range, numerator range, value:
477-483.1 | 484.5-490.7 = 0.88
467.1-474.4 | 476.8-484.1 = 1.02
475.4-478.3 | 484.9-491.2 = 0.90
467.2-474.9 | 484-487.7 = 0.83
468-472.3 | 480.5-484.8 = 0.98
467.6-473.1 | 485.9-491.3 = 0.93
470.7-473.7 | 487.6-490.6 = 1.03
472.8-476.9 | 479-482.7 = 1.04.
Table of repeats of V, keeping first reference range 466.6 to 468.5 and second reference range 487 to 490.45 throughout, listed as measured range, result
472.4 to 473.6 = 0.061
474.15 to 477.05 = -0.075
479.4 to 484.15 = -0.221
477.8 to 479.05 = -0.070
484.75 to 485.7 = 0.123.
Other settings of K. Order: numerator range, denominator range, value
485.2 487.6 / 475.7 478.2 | 0.78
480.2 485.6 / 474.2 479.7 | 0.97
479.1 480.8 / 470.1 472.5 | 1.00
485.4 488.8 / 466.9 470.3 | 0.82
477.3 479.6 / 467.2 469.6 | 1.01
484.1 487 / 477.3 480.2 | 0.81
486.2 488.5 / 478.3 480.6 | 0.84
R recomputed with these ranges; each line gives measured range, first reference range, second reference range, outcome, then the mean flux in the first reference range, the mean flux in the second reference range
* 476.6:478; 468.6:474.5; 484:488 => -0.14 nm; 32.9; 27.7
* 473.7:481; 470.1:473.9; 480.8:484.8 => -0.14 nm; 32.2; 33.1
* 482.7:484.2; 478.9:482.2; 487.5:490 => 0.02 nm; 33.7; 32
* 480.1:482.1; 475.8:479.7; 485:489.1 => -0.19 nm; 33.2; 27.6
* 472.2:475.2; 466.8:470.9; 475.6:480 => 0.09 nm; 33.2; 33.1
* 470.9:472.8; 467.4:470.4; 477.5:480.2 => 0.07 nm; 33.7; 33.6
